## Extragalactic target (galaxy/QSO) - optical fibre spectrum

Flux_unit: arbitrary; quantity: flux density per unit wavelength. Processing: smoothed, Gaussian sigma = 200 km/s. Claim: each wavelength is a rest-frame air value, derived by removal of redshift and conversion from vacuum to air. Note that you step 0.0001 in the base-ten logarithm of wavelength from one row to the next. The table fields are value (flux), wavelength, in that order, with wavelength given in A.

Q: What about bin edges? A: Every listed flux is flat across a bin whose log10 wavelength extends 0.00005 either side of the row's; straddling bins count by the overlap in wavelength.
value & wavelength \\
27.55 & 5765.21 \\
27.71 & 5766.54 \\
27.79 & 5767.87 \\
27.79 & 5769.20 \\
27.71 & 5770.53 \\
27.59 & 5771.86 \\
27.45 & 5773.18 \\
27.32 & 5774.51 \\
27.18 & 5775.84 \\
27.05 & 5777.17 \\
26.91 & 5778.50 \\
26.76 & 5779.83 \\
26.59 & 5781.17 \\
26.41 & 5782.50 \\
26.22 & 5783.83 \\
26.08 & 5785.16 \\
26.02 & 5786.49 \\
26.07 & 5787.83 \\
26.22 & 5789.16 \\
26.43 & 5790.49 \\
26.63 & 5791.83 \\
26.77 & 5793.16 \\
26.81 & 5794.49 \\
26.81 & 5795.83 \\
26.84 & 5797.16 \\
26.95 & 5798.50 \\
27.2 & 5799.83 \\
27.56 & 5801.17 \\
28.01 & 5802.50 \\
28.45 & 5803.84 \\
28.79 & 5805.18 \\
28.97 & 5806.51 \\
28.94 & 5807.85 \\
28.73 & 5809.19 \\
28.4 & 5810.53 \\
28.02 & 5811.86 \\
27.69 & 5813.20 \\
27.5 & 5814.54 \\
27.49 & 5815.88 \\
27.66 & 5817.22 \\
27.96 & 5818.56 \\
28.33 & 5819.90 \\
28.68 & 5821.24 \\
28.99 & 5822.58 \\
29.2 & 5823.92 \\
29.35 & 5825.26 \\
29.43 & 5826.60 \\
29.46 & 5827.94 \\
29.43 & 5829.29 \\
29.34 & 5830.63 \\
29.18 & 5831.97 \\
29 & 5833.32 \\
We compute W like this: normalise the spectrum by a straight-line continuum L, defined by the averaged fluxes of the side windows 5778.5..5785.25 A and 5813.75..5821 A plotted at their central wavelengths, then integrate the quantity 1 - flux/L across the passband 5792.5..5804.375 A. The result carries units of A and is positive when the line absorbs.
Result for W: -0.1 A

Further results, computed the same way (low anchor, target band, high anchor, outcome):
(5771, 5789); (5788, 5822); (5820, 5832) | 0.5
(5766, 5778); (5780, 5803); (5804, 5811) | 1.2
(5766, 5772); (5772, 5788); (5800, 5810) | 0.7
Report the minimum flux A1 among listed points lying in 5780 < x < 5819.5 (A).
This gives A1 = 26.02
